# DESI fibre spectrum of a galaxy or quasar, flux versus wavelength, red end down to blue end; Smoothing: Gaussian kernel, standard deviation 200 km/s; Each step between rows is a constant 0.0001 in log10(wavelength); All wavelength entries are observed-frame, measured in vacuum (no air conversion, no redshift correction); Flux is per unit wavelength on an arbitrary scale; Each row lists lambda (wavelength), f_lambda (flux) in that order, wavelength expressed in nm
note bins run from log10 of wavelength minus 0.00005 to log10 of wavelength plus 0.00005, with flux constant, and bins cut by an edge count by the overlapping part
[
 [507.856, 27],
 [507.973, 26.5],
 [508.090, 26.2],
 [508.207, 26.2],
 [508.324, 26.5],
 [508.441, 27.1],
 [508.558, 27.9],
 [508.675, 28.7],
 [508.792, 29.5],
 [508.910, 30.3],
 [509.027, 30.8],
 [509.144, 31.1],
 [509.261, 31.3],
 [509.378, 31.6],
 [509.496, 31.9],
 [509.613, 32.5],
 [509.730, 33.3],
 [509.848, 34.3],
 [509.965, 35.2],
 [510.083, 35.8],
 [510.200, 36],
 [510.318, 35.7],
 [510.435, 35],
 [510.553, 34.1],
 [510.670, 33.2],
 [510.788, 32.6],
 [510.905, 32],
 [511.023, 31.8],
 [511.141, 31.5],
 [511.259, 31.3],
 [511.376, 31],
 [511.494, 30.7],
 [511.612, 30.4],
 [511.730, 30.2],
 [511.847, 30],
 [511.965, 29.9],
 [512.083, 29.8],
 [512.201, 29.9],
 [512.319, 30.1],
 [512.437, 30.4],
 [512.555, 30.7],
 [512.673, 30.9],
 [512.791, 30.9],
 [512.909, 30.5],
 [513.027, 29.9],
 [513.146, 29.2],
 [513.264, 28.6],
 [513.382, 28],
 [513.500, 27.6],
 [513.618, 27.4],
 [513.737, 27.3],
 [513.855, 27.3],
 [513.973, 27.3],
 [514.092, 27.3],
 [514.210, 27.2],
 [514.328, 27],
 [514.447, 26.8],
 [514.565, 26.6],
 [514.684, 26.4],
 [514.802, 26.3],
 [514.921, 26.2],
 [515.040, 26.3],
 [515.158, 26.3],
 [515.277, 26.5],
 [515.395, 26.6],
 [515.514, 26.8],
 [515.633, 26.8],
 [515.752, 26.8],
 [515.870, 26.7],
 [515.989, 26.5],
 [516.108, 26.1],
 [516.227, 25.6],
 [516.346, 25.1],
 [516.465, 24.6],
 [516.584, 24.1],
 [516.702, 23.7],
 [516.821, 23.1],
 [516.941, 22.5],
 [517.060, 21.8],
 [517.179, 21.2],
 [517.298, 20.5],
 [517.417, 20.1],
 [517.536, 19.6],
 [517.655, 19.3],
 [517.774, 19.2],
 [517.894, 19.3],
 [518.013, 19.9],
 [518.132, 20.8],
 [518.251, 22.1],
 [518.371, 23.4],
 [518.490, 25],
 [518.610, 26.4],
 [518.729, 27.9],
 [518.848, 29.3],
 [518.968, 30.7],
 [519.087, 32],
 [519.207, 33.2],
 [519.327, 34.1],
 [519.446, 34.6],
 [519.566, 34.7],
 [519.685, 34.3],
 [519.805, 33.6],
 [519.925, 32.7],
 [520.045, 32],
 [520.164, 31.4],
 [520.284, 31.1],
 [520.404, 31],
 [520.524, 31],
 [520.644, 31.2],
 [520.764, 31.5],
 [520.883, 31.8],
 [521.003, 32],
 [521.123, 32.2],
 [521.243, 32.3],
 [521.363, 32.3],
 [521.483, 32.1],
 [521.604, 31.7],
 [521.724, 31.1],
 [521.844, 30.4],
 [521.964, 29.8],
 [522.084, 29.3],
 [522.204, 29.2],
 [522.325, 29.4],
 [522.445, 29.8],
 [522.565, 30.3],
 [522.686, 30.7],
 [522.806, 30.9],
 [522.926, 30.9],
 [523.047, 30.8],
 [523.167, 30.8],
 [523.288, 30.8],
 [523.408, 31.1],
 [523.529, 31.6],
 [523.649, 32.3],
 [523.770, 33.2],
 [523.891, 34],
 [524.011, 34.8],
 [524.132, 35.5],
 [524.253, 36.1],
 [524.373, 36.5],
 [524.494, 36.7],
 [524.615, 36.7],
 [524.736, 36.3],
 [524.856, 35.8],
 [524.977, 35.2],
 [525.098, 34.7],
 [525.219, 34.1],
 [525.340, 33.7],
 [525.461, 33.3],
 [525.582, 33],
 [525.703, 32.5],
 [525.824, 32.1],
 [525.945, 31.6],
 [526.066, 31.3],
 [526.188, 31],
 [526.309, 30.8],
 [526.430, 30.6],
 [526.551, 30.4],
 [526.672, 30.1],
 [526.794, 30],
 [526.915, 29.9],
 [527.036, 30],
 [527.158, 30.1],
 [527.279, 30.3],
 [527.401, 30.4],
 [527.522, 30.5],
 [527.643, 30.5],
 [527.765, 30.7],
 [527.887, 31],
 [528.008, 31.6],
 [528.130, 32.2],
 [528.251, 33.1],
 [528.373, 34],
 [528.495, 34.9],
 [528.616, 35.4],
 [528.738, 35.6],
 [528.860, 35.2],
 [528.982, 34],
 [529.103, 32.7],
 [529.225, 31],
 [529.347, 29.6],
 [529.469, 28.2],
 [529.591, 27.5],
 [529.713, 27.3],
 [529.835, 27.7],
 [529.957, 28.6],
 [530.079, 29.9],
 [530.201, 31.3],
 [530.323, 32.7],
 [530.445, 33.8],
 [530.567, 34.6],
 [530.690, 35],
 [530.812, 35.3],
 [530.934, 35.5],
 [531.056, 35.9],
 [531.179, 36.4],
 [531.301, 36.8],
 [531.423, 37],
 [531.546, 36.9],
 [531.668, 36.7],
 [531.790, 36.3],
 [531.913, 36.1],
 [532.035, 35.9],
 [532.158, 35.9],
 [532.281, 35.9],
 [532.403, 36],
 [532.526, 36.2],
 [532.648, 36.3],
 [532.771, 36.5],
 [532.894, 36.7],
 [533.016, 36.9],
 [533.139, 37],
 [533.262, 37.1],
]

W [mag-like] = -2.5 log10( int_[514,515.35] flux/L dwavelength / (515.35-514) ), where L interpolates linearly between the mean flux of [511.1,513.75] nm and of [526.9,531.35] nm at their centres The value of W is 0.13 mag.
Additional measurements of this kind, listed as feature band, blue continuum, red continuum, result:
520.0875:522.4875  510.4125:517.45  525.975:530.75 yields -0.05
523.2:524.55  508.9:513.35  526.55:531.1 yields -0.07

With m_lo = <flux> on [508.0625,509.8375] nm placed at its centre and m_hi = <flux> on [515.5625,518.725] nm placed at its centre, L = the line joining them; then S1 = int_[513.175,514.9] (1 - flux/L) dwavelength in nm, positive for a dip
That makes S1 -0.10 nm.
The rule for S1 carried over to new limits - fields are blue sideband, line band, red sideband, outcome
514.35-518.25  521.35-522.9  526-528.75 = -0.14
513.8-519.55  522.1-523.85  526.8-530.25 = -0.14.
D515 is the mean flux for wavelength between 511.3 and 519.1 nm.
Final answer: 26.4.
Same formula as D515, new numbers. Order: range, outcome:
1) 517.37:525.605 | 30.7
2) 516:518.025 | 22.3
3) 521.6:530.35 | 31.9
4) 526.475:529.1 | 31.9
